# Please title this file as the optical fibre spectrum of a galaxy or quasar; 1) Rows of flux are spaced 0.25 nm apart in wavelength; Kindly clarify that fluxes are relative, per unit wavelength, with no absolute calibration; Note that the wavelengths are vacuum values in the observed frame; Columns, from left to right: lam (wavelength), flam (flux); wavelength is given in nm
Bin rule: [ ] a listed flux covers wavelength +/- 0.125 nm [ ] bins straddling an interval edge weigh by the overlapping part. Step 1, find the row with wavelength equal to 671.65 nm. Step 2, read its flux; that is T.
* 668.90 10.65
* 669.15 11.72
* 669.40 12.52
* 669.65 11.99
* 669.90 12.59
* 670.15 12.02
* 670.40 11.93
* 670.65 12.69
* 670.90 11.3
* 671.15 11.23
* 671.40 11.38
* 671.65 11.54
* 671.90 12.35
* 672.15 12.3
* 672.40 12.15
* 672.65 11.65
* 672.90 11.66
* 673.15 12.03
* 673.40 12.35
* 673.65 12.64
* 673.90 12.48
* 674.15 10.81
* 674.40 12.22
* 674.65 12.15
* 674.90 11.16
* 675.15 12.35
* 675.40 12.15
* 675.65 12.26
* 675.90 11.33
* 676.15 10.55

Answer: 11.54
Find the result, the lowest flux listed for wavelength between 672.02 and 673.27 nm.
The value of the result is 11.65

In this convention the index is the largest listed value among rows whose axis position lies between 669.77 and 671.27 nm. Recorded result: 12.69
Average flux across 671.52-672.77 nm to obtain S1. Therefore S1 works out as 12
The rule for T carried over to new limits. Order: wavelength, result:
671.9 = 12.35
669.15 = 11.72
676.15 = 10.55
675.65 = 12.26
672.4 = 12.15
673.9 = 12.48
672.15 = 12.3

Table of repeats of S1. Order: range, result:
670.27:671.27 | 11.8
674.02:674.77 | 11.7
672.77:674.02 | 12.2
